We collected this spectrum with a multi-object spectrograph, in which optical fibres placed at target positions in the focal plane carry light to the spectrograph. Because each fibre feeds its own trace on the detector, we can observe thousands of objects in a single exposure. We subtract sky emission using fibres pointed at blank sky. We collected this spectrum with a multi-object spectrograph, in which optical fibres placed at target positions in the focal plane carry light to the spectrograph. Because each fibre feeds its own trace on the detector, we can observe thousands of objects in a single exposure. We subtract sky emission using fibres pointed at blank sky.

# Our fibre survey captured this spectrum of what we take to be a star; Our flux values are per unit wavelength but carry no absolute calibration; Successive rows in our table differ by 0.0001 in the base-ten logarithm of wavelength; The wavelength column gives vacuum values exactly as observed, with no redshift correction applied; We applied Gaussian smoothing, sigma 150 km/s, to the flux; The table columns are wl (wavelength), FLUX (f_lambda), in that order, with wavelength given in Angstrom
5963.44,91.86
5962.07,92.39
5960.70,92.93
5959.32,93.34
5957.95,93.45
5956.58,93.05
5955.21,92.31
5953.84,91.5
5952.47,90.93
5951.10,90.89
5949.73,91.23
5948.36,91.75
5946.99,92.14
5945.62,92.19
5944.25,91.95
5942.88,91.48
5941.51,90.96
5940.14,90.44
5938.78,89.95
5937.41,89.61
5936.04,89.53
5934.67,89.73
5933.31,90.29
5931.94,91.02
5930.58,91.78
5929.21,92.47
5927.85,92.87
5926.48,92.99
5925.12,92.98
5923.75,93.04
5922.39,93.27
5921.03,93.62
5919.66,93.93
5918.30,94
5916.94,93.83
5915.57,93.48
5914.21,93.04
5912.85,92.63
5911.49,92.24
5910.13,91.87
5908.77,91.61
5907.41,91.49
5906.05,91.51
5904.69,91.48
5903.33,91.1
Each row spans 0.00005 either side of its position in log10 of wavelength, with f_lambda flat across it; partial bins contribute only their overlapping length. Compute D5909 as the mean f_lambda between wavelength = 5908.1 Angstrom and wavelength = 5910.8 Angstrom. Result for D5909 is 91.8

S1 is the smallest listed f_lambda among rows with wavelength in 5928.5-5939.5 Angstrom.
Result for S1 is 89.53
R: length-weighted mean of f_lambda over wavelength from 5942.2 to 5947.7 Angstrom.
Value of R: 91.9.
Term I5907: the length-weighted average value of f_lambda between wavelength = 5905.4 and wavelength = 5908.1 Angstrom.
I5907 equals 91.5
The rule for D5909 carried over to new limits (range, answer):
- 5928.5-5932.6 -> 91.9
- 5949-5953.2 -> 91.1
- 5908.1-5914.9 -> 92.4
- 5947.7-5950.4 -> 91.5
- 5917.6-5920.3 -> 94.2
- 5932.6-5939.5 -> 89.8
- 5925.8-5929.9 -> 92.7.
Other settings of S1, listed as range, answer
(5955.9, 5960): 93.05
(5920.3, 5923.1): 93.27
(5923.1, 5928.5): 92.87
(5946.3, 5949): 91.75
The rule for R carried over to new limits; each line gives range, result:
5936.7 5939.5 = 89.8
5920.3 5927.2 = 93.1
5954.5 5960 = 93.1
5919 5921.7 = 93.5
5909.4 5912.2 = 92.2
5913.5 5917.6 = 93.3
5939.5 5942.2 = 90.6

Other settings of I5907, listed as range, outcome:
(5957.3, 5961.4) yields 93.2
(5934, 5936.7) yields 89.5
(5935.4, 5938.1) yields 89.4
